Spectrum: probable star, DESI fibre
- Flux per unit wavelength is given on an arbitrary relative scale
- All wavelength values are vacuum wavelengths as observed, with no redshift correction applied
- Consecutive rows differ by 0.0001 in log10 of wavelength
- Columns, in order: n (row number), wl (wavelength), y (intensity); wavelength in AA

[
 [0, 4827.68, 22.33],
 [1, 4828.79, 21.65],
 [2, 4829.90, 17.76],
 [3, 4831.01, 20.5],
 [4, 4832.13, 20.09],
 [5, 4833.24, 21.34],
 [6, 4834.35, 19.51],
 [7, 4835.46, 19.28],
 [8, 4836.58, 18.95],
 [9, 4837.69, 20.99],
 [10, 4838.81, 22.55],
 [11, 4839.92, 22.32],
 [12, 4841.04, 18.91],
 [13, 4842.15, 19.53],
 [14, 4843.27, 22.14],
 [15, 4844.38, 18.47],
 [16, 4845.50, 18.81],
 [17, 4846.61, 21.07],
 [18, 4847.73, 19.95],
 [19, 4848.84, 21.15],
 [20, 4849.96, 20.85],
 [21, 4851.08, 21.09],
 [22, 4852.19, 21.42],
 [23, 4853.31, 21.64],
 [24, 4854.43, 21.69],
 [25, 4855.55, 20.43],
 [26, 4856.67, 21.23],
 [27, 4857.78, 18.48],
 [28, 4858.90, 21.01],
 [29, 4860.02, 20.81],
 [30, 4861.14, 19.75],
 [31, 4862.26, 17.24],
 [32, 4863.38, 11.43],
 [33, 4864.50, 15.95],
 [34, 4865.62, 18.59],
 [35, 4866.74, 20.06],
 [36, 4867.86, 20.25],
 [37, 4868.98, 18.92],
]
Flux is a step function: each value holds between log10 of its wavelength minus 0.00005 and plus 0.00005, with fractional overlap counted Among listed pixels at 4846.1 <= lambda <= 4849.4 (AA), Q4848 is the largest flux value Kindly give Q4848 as 21.15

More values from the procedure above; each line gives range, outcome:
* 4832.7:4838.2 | 21.34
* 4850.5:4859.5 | 21.69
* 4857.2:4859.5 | 21.01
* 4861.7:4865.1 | 17.24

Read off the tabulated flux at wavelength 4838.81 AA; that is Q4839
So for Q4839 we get 22.55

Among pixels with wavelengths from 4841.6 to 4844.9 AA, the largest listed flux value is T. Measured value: 22.14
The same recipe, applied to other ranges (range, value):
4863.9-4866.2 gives 18.59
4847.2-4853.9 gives 21.64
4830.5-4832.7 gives 20.5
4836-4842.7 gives 22.55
